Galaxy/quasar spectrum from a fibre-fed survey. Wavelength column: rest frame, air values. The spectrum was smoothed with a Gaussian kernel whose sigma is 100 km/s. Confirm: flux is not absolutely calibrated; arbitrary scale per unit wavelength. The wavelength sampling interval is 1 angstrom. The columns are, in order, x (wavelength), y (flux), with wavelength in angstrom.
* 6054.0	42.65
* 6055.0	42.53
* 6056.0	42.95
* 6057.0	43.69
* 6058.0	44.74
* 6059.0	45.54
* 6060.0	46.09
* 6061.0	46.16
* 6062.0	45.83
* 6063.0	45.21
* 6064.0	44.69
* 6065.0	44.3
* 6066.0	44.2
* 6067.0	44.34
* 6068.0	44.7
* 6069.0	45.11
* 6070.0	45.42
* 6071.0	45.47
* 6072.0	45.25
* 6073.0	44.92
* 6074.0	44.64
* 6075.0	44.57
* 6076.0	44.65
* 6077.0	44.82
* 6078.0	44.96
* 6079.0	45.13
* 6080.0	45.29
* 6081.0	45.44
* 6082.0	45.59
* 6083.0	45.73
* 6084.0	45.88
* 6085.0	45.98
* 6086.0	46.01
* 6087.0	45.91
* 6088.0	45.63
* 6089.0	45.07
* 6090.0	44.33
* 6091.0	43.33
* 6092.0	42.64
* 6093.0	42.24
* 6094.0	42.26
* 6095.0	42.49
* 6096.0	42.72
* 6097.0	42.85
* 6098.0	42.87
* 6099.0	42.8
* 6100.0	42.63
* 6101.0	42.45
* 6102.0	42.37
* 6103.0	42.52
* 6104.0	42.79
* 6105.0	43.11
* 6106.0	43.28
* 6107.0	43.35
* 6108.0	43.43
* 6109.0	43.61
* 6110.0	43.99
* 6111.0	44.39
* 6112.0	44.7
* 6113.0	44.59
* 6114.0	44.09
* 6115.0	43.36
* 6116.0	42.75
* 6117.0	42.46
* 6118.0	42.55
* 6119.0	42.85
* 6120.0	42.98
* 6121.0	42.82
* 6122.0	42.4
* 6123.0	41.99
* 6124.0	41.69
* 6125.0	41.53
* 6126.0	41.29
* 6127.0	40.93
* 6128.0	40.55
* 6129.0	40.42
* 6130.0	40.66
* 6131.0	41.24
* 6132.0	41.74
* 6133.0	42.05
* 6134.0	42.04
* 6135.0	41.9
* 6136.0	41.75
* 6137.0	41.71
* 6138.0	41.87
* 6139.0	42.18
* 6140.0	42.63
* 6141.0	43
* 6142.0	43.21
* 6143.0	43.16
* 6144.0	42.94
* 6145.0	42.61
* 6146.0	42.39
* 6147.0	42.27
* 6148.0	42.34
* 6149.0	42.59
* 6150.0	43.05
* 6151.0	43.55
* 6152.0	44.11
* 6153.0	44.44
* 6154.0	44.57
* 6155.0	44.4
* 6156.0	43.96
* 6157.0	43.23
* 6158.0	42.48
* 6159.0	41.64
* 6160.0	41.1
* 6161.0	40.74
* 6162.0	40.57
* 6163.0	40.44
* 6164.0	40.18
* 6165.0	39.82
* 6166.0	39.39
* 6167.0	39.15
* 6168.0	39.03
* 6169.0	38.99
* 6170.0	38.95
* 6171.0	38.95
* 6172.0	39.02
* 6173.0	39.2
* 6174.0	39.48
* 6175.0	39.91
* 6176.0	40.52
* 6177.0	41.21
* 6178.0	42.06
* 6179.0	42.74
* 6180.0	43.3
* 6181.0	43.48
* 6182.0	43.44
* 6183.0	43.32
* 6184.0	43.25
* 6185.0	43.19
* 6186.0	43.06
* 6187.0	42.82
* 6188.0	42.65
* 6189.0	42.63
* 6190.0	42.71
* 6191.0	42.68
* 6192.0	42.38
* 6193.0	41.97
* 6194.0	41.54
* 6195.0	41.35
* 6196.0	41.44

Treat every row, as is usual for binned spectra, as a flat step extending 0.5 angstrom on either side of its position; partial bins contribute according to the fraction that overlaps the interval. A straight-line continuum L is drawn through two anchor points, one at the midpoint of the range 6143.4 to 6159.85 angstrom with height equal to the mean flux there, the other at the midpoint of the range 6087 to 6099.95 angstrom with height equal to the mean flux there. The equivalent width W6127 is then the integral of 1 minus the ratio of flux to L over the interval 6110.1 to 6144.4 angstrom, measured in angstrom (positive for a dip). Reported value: 0.7 angstrom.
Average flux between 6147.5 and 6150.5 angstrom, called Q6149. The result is 42.7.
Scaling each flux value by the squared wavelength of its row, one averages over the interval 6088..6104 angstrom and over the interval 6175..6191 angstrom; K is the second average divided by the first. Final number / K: 1.0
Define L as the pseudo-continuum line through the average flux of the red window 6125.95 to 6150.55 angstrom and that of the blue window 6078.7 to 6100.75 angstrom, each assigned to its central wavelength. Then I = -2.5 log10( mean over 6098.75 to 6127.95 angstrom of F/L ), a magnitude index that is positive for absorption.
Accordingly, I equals 0.007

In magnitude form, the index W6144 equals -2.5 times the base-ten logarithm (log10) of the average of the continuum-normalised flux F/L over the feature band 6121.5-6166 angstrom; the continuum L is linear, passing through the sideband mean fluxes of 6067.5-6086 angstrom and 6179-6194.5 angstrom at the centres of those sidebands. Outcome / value 0.04 mag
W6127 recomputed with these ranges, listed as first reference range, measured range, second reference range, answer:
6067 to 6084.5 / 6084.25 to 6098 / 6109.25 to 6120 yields 0.2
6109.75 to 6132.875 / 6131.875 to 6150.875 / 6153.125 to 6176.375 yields -0.4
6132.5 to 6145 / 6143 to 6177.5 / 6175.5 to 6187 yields 0.9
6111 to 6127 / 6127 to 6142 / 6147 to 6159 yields 0.5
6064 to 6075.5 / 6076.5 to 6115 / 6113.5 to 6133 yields -0.5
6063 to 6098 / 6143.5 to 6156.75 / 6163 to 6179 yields -0.8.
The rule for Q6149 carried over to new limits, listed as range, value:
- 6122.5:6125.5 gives 41.7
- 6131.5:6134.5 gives 41.9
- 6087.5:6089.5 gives 45.4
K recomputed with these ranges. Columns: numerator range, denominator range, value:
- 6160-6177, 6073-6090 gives 0.90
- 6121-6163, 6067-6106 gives 0.97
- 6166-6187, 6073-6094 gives 0.95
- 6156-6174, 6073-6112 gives 0.94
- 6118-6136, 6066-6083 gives 0.94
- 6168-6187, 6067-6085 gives 0.95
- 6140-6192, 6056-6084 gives 0.96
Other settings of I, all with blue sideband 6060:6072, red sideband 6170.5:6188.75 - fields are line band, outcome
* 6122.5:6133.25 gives 0.052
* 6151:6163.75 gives -0.005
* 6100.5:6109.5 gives 0.024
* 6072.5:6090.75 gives -0.014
